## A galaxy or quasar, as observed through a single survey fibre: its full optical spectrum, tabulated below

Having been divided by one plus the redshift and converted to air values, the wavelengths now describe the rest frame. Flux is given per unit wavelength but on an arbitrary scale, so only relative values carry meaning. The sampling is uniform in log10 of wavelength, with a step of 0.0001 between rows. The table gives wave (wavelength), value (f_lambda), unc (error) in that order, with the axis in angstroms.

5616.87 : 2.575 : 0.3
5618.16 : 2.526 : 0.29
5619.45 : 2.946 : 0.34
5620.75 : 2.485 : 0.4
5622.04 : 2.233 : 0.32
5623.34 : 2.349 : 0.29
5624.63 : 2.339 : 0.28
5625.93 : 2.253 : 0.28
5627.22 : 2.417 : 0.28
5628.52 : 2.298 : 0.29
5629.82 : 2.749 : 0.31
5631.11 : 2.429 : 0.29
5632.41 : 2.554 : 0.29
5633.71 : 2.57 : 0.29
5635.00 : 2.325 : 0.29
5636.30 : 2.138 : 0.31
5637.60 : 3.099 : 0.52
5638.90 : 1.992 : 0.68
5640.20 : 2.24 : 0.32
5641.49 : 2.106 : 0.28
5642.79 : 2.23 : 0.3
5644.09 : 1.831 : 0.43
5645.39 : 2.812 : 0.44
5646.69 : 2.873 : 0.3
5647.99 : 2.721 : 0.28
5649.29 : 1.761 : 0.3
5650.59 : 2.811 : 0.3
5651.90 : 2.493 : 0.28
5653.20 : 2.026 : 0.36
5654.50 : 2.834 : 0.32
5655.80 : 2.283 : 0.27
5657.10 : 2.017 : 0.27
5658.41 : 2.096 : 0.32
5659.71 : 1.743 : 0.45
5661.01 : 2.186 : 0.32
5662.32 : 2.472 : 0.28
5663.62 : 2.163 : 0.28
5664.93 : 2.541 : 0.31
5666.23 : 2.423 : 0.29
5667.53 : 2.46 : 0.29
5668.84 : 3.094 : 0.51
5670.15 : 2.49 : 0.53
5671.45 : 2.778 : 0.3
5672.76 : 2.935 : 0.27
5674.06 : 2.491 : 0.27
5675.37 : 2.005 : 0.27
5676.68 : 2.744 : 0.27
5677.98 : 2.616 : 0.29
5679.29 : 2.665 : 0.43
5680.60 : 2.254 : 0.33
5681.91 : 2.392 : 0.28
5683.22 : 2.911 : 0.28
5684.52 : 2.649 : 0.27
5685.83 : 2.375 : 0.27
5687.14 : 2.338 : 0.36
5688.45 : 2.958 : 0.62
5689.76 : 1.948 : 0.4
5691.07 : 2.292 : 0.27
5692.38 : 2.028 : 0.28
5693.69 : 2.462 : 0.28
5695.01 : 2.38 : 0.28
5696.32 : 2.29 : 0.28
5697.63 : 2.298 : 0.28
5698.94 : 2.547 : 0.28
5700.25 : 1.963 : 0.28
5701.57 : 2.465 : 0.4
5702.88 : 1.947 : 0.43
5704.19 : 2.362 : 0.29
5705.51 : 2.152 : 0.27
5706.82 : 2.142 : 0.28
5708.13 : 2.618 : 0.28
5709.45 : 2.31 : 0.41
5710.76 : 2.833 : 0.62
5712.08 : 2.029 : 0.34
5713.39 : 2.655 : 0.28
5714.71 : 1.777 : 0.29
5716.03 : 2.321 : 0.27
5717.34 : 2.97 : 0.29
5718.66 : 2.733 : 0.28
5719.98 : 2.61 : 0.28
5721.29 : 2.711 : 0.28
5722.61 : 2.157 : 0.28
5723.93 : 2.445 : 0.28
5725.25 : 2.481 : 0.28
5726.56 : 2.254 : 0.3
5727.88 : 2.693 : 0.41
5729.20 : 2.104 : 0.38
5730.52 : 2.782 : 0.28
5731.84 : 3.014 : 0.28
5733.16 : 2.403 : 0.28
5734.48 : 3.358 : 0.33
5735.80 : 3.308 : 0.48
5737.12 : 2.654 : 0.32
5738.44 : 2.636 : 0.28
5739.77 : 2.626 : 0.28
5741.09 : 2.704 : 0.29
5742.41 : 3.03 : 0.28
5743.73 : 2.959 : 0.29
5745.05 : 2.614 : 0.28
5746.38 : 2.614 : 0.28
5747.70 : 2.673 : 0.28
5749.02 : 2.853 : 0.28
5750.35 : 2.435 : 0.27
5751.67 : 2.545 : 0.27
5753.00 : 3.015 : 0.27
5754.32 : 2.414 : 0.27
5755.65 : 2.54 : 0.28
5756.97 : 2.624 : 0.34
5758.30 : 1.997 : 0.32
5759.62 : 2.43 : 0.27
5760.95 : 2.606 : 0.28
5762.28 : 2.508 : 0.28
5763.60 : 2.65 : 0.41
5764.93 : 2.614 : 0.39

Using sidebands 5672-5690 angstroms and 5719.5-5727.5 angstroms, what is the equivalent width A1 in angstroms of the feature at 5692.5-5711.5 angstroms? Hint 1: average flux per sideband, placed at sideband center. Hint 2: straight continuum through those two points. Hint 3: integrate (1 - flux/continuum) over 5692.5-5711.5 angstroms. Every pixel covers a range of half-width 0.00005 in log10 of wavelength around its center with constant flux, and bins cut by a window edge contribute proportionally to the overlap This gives 1.2 angstroms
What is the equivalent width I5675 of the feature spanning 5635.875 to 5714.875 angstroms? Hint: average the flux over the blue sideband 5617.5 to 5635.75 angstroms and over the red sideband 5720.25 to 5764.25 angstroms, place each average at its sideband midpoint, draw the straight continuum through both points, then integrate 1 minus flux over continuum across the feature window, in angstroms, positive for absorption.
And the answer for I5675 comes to 4.4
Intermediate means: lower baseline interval 2.46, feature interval 2.39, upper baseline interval 2.63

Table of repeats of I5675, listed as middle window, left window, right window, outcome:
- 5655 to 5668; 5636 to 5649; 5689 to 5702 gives 0.59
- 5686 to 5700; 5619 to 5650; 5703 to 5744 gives 0.92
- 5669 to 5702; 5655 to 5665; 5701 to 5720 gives -2.61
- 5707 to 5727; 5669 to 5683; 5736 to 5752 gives 1.52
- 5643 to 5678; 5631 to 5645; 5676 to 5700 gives -0.72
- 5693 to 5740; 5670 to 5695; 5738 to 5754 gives 2.33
